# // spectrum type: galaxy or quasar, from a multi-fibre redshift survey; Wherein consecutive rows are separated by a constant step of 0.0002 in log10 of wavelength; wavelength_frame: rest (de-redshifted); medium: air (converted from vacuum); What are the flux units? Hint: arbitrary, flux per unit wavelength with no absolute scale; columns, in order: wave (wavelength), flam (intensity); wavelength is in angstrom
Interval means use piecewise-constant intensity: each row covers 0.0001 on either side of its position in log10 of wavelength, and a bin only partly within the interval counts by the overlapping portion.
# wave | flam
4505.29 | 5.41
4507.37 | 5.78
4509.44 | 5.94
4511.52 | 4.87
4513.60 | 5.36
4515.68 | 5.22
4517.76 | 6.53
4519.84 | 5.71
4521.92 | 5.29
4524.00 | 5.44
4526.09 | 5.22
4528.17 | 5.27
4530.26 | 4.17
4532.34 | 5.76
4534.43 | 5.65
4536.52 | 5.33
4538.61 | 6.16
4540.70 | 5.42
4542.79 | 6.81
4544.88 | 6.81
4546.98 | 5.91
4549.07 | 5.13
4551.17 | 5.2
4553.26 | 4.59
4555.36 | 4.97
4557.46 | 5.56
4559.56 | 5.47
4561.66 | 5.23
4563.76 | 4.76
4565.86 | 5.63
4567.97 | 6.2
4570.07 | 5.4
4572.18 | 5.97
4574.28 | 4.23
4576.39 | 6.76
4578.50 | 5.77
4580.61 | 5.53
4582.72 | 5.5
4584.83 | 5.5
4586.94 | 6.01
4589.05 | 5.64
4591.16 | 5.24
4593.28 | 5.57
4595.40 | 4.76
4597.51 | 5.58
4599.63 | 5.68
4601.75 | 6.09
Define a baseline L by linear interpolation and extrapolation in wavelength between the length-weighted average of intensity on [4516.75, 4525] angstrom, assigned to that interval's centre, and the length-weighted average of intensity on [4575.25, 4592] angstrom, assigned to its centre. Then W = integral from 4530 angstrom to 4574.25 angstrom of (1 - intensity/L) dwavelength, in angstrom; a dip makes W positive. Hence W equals 1.7 angstrom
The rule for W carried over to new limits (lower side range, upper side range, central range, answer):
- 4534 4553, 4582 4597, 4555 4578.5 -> 0.50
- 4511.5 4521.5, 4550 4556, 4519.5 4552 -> -2.21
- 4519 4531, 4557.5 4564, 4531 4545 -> -1.81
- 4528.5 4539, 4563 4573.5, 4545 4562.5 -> 0.46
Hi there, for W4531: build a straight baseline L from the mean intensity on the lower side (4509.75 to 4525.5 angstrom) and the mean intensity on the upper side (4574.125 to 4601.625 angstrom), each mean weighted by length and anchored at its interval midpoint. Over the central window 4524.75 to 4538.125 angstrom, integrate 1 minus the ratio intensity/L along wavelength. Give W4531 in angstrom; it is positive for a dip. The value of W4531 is 0.58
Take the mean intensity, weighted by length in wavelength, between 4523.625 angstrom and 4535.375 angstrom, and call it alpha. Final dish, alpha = 5.24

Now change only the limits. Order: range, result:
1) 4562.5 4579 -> 5.58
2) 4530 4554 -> 5.64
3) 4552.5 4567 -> 5.19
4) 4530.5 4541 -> 5.57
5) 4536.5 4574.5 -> 5.55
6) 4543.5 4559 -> 5.48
